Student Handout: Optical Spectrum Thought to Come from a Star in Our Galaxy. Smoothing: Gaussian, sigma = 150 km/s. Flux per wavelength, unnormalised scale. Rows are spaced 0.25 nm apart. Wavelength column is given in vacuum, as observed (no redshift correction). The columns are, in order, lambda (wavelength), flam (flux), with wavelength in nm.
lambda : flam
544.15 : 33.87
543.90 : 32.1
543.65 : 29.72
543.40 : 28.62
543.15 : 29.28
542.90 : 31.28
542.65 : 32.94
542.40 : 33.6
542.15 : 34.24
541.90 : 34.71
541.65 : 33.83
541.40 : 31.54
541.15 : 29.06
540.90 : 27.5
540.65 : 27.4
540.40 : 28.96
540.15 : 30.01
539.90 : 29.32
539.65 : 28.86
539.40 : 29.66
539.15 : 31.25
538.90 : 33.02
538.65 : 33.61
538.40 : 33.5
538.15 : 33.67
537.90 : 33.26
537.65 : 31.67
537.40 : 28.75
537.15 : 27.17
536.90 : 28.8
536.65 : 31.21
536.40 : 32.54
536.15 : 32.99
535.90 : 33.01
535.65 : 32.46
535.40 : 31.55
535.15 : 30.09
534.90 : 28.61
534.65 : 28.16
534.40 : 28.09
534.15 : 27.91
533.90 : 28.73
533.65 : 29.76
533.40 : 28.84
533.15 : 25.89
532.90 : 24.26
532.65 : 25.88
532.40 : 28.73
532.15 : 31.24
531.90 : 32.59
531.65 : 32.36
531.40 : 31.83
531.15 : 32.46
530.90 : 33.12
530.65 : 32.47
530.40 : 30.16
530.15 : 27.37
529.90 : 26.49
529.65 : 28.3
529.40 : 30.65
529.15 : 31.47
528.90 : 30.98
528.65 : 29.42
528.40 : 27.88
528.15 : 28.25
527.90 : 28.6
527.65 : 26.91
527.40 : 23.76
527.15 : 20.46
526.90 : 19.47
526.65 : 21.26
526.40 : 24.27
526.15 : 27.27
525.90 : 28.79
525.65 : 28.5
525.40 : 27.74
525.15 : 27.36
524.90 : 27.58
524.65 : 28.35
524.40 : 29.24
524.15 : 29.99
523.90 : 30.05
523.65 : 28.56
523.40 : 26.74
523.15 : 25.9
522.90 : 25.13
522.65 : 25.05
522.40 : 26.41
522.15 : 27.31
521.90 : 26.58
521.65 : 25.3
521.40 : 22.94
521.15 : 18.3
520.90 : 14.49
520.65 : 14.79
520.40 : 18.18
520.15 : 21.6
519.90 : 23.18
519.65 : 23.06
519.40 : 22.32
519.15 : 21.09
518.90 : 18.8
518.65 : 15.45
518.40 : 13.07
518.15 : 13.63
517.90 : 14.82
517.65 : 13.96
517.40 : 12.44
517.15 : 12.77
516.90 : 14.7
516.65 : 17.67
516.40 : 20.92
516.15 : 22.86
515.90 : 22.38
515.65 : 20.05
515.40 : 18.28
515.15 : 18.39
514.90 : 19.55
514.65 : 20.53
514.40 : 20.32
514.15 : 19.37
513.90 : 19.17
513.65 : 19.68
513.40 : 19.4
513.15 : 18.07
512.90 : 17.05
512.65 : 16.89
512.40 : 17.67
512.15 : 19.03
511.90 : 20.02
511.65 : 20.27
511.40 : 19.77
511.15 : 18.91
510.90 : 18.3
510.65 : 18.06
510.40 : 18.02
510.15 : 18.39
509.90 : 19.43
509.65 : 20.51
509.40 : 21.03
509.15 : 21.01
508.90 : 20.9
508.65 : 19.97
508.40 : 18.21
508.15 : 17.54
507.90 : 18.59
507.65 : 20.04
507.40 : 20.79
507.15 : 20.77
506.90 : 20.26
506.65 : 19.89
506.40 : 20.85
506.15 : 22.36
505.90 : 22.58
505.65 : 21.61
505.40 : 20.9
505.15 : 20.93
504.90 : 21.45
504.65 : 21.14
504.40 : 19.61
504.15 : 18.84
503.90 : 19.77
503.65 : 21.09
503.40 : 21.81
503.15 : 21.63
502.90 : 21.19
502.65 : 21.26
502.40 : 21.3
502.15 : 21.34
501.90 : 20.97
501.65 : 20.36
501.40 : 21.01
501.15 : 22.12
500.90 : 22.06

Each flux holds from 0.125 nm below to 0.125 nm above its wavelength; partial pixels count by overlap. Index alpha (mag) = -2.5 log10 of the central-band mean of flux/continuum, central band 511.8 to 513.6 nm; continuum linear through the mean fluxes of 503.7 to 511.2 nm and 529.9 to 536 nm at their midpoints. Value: 0.20 mag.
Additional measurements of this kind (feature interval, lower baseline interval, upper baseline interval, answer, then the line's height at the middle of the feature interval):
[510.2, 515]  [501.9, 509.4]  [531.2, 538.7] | 0.21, 22.9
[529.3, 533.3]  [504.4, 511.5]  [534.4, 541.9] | -0.05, 28.3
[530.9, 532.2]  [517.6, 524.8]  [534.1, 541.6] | -0.18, 27.4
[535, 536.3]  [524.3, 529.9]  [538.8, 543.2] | -0.09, 29.5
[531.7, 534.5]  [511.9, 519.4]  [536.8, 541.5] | -0.05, 27.2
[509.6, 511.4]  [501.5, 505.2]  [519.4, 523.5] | 0.15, 21.6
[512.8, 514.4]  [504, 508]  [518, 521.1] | 0.02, 19.3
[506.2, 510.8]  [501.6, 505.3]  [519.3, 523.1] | 0.08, 21.3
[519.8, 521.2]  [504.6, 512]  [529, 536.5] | 0.33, 25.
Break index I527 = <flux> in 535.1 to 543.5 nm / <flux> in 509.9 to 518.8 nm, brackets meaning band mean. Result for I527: 1.7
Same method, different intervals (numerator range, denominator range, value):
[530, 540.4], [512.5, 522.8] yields 1.57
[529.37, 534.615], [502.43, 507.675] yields 1.40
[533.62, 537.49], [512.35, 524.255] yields 1.48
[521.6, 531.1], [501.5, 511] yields 1.35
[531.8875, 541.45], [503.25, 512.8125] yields 1.50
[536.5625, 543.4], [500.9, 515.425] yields 1.55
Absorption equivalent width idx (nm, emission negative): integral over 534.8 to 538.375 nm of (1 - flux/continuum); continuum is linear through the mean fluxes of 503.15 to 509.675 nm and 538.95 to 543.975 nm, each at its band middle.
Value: -0.23 nm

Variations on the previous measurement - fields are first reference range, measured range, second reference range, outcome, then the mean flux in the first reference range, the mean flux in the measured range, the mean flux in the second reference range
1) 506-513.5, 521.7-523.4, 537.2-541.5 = -0.129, 19.4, 26.1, 30.6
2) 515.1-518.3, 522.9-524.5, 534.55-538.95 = -0.441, 17.1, 28.1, 31.3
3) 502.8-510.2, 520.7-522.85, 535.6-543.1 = 0.207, 20.5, 23.1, 31.3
